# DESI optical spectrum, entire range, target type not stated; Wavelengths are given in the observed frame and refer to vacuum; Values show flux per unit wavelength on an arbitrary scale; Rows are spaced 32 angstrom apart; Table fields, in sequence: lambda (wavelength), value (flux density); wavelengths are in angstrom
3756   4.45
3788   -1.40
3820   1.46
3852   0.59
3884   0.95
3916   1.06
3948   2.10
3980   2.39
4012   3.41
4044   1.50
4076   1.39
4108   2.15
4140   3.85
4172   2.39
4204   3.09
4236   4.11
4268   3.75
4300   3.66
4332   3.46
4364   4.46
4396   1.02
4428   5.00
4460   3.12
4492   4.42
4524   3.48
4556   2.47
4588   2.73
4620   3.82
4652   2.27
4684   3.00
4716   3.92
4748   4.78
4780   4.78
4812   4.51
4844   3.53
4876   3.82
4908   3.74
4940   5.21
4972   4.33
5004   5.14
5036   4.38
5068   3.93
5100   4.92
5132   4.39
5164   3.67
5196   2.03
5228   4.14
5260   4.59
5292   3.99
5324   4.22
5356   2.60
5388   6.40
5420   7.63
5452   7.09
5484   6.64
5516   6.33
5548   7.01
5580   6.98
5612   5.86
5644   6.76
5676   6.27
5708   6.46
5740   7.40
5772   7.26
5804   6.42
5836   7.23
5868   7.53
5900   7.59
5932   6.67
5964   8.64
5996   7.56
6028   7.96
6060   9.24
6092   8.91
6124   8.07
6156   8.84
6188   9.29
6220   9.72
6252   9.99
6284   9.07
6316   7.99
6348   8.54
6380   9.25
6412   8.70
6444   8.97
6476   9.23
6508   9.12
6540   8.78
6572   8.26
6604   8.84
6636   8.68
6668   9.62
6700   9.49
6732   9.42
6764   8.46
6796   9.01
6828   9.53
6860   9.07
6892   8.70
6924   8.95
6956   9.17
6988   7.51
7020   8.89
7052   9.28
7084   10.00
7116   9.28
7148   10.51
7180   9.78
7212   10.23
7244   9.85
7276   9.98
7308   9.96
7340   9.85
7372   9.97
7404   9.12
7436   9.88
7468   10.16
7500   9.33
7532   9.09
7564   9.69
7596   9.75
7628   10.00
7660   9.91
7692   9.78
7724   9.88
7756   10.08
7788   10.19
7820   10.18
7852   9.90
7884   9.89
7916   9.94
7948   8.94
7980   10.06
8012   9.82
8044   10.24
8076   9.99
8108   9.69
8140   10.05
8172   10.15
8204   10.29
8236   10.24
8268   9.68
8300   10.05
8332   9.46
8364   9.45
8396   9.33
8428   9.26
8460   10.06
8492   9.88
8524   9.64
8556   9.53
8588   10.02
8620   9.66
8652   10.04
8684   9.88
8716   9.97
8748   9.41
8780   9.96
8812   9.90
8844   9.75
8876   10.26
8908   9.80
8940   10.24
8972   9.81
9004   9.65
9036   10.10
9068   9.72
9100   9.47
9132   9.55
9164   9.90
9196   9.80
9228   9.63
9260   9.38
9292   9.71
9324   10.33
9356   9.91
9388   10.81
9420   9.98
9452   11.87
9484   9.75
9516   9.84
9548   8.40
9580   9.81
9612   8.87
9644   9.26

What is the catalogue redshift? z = 0.349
